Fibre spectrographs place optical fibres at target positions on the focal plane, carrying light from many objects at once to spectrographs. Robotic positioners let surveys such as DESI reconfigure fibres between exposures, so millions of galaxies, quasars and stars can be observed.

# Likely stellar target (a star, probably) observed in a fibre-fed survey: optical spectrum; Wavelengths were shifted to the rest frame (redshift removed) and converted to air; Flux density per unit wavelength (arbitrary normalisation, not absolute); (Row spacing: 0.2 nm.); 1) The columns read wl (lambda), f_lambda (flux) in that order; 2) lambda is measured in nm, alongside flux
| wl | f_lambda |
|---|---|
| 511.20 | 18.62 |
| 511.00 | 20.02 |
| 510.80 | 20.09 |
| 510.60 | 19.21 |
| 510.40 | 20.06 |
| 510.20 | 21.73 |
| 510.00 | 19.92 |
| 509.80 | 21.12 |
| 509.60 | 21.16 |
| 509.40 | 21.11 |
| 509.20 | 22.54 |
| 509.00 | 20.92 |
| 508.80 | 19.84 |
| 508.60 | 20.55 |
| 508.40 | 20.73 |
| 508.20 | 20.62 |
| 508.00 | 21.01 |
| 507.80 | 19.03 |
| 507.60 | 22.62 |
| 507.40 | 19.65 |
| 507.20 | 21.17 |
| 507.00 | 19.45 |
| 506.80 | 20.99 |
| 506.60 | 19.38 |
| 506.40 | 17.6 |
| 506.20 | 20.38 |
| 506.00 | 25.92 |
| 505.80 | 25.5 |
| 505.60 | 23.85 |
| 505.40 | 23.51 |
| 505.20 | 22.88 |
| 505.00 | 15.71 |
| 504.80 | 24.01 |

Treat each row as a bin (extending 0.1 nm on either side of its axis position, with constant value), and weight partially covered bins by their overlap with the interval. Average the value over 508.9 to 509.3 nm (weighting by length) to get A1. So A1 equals 21.7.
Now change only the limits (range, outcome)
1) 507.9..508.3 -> 20.8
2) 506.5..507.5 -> 20.1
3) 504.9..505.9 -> 22.3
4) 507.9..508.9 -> 20.6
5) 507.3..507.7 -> 21.1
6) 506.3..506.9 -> 19.3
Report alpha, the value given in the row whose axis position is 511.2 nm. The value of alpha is 18.62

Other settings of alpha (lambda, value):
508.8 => 19.84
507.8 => 19.03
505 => 15.71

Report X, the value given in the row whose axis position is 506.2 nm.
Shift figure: 20.38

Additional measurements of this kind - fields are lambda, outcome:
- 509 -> 20.92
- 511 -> 20.02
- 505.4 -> 23.51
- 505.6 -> 23.85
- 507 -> 19.45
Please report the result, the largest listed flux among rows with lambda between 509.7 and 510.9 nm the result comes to 21.73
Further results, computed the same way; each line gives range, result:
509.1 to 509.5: 22.54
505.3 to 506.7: 25.92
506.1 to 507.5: 21.17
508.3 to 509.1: 20.92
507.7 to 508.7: 21.01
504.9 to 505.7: 23.85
